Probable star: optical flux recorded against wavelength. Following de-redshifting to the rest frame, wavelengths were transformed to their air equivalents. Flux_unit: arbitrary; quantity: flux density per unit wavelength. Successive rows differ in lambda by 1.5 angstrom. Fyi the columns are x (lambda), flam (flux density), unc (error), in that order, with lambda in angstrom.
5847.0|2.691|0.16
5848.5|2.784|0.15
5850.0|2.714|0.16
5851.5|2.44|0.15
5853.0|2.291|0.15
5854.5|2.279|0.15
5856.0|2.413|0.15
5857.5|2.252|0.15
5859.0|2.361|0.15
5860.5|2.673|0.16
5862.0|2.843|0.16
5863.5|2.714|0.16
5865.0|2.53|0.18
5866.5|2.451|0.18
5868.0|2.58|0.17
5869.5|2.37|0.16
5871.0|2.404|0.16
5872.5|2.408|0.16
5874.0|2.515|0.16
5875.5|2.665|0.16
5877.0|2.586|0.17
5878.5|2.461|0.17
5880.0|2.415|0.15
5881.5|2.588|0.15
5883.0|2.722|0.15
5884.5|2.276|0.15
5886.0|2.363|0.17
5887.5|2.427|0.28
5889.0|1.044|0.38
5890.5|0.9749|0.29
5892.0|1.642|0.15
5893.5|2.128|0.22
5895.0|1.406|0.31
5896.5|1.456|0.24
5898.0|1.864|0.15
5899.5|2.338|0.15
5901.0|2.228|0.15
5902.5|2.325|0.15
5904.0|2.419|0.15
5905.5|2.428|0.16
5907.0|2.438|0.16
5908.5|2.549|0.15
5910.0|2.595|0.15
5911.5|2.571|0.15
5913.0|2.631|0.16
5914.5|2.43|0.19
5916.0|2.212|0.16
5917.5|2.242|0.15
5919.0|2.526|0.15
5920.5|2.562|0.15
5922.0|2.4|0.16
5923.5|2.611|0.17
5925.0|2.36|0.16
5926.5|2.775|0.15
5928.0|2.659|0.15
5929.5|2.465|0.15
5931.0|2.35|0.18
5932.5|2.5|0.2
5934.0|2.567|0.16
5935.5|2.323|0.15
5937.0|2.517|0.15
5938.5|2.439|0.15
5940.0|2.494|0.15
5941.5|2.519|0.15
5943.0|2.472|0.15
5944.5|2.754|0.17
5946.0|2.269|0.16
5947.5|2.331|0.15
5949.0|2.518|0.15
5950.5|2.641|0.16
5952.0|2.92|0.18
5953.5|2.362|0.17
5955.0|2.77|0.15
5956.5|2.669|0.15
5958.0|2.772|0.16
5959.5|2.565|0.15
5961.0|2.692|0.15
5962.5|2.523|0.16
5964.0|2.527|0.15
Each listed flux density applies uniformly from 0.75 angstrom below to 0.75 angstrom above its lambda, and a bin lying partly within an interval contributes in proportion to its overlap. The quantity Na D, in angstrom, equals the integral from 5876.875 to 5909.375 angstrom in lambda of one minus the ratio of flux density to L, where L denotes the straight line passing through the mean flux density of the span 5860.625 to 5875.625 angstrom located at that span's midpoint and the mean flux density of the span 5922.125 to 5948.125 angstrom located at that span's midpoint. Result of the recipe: 5.1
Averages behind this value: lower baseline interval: 2.55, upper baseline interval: 2.49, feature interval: 2.13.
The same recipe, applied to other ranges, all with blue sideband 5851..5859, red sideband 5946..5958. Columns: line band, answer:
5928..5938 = 0.3 angstrom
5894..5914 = 1.7 angstrom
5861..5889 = -1.1 angstrom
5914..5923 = 0.4 angstrom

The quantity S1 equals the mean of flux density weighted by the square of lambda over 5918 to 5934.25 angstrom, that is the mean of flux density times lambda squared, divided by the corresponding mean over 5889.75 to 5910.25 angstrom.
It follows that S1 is 1.24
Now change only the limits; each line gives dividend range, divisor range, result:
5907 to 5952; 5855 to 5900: 1.12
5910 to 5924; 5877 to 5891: 1.14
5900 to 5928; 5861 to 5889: 1.01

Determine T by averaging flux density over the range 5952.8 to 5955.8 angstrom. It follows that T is 2.57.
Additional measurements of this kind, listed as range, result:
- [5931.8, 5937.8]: 2.48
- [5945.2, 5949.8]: 2.38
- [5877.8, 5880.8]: 2.44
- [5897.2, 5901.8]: 2.14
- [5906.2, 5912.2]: 2.54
